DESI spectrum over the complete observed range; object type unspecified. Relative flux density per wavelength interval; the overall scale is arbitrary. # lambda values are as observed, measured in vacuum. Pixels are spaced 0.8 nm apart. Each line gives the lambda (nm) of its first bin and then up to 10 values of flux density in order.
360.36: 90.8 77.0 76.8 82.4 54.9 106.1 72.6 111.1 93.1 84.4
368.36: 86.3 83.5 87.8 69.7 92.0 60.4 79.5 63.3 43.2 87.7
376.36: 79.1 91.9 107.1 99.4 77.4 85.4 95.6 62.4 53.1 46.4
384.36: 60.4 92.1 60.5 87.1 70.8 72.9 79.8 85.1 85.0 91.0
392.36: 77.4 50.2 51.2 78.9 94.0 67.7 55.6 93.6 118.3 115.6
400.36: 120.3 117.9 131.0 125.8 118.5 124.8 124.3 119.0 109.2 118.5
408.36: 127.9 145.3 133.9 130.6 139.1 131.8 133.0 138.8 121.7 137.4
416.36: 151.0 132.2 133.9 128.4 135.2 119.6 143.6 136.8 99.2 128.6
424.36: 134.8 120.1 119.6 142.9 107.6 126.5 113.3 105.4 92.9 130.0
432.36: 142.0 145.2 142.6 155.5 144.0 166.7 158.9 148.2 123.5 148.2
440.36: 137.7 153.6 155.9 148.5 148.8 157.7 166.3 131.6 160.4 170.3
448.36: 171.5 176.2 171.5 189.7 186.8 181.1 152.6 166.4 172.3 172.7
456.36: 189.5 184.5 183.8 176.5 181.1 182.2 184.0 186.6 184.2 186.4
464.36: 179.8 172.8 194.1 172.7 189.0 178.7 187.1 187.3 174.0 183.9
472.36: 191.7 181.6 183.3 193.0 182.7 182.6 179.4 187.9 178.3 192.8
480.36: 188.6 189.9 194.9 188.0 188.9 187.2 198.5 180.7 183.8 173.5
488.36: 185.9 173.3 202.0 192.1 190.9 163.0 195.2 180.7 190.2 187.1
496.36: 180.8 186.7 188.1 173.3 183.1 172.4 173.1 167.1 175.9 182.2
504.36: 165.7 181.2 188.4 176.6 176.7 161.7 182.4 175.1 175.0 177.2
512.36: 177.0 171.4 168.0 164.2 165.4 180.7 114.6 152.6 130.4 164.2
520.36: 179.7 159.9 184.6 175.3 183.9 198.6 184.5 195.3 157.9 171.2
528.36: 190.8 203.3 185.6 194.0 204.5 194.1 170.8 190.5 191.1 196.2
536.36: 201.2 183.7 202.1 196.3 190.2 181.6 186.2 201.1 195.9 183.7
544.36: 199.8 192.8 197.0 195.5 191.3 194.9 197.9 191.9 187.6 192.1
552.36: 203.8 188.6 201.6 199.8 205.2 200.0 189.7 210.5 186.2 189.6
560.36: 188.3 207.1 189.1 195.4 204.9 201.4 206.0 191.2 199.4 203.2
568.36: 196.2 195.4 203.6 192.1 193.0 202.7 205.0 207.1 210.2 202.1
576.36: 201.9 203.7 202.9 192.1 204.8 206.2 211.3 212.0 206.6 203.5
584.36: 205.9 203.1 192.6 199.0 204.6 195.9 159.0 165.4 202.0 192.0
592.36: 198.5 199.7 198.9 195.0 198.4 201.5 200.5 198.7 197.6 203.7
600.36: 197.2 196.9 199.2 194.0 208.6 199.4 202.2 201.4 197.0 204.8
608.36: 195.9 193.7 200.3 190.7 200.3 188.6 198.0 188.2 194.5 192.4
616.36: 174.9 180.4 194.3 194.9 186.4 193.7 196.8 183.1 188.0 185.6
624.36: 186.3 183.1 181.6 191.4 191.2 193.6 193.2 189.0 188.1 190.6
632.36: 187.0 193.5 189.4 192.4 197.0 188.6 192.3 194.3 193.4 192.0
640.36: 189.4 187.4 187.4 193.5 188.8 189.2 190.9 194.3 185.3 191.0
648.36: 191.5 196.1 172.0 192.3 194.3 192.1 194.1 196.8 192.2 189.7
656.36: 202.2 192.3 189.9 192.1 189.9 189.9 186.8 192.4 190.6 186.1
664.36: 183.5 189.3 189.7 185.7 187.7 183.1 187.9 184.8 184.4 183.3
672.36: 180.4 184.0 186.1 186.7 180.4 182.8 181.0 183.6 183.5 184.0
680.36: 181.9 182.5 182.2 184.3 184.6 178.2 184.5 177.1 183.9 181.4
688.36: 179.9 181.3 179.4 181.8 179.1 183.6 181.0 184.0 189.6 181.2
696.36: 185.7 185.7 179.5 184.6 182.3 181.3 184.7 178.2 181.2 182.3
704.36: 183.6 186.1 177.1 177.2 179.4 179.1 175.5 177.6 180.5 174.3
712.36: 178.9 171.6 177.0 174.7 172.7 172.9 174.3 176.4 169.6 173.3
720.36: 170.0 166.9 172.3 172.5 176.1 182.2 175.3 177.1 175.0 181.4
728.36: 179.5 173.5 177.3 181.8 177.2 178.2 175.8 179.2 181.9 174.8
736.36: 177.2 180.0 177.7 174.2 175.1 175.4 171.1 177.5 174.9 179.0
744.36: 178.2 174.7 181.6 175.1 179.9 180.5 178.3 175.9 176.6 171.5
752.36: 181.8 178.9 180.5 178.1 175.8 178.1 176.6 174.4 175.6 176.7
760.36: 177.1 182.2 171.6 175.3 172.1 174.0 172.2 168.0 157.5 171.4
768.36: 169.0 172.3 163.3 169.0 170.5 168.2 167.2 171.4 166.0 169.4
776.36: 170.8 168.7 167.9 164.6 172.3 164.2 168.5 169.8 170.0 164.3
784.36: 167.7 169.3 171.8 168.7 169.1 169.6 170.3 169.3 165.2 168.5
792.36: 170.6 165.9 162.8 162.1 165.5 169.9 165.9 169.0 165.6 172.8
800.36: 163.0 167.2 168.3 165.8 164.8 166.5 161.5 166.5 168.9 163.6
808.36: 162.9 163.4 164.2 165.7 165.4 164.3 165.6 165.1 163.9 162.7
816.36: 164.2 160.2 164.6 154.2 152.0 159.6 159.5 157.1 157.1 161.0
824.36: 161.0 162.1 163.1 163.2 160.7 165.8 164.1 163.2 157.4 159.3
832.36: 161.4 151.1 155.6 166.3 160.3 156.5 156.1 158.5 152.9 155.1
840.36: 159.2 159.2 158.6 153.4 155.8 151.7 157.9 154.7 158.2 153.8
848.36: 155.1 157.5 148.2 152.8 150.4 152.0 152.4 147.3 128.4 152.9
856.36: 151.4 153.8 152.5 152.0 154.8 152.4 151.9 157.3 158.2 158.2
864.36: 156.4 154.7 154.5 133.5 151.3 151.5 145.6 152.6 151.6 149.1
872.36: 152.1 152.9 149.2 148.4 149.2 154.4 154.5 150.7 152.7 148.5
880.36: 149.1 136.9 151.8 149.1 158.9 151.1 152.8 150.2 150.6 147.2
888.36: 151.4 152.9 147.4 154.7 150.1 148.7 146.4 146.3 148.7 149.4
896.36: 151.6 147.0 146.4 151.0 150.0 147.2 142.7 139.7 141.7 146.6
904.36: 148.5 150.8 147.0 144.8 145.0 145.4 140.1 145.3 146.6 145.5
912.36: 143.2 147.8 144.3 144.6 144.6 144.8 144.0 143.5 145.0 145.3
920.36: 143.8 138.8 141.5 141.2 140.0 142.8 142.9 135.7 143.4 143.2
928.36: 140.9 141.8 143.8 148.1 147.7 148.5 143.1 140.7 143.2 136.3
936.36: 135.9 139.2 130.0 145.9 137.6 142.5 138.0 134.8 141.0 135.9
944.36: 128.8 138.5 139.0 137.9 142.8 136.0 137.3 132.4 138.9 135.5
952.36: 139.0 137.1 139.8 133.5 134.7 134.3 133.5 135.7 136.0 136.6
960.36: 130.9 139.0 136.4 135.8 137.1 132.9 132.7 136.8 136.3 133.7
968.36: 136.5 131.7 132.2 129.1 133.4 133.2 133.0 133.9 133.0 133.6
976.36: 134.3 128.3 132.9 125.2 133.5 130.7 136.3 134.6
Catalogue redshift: 0.00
